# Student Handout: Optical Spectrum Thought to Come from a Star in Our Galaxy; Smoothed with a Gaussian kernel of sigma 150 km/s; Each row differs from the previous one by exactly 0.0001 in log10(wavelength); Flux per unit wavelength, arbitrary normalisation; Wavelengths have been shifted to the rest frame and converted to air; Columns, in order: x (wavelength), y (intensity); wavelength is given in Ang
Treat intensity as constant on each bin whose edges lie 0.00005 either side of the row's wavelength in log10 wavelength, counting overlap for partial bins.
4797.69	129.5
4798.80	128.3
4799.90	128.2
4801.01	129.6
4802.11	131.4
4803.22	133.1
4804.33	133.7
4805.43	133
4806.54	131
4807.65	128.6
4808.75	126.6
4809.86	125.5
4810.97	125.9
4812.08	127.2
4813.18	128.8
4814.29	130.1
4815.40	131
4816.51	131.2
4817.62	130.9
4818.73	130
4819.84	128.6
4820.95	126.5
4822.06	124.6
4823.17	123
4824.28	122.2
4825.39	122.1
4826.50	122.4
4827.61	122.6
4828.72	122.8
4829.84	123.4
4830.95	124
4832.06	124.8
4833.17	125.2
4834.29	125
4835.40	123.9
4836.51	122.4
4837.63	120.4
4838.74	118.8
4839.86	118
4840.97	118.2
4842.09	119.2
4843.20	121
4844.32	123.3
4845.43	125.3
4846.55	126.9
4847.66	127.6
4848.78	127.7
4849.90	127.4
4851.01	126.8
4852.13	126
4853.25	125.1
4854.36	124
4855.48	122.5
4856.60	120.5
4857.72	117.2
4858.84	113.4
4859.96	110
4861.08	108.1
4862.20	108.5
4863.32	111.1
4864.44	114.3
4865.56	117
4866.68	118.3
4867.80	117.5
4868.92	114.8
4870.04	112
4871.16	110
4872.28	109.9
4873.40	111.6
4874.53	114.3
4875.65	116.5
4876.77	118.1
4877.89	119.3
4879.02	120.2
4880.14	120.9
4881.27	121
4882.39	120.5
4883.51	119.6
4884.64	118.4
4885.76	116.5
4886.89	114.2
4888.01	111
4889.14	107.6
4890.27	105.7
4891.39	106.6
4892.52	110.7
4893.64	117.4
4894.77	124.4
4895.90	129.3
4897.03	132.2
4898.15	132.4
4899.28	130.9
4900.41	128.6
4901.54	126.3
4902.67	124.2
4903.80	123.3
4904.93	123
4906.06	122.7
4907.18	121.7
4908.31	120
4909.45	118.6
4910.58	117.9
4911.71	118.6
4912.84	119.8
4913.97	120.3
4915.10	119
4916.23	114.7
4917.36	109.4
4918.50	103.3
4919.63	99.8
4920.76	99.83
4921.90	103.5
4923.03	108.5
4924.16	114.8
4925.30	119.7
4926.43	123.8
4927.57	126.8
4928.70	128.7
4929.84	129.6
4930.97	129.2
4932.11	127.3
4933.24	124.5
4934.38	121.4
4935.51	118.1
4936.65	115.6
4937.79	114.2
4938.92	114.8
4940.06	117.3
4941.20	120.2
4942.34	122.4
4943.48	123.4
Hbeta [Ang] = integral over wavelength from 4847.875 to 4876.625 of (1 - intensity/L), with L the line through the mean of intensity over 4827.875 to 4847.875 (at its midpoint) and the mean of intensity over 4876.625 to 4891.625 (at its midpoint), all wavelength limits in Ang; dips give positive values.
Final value 0.5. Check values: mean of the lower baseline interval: 123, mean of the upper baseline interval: 116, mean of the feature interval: 117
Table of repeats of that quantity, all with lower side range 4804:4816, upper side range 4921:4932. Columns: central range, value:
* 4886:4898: 0.6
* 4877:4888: 0.4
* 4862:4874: 1.1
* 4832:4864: 1.4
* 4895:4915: -0.4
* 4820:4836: 0.5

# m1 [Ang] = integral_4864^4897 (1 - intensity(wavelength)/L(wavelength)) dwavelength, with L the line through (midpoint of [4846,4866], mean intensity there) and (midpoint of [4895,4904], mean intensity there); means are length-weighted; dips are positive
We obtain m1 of 2.3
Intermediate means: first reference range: 120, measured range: 116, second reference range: 128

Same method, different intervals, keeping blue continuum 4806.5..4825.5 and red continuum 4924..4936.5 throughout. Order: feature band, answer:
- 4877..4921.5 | 2.4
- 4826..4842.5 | 0.6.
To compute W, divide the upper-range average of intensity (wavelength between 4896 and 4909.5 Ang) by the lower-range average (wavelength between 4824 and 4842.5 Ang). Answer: 1.03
